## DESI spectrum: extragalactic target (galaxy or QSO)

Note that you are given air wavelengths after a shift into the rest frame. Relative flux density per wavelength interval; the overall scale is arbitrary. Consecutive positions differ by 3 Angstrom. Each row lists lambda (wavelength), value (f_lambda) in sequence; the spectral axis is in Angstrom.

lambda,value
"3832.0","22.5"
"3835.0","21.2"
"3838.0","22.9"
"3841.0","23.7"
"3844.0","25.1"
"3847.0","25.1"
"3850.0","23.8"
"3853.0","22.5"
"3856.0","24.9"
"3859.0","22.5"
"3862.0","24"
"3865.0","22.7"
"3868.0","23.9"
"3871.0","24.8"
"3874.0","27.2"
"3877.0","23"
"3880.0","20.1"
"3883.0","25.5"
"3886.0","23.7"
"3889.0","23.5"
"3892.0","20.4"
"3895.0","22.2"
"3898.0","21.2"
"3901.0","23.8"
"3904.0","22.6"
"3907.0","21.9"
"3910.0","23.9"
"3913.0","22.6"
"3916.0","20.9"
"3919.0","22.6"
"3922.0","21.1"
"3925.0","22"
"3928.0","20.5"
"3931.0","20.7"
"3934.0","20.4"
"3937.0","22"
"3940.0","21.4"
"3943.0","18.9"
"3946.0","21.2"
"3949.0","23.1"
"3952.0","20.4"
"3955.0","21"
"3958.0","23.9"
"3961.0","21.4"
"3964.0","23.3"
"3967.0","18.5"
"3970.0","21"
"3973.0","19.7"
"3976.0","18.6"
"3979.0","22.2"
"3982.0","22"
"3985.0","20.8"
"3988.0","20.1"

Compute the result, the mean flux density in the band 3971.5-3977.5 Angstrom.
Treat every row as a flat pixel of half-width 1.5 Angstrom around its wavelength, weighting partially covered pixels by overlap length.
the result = 19.2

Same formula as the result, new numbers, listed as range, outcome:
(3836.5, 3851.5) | 24.1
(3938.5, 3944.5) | 20.1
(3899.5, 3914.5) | 23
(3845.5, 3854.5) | 23.8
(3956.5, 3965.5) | 22.9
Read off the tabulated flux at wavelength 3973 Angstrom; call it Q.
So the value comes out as 19.7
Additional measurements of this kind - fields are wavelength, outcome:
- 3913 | 22.6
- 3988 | 20.1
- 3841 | 23.7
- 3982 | 22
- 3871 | 24.8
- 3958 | 23.9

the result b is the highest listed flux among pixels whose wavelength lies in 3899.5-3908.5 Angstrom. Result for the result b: 23.8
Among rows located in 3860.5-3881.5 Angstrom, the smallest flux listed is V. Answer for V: 20.1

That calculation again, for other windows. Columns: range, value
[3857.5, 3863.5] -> 22.5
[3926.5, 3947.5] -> 18.9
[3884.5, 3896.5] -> 20.4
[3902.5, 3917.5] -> 20.9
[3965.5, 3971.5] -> 18.5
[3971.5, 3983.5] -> 18.6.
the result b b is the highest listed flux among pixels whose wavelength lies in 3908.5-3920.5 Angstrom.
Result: 23.9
